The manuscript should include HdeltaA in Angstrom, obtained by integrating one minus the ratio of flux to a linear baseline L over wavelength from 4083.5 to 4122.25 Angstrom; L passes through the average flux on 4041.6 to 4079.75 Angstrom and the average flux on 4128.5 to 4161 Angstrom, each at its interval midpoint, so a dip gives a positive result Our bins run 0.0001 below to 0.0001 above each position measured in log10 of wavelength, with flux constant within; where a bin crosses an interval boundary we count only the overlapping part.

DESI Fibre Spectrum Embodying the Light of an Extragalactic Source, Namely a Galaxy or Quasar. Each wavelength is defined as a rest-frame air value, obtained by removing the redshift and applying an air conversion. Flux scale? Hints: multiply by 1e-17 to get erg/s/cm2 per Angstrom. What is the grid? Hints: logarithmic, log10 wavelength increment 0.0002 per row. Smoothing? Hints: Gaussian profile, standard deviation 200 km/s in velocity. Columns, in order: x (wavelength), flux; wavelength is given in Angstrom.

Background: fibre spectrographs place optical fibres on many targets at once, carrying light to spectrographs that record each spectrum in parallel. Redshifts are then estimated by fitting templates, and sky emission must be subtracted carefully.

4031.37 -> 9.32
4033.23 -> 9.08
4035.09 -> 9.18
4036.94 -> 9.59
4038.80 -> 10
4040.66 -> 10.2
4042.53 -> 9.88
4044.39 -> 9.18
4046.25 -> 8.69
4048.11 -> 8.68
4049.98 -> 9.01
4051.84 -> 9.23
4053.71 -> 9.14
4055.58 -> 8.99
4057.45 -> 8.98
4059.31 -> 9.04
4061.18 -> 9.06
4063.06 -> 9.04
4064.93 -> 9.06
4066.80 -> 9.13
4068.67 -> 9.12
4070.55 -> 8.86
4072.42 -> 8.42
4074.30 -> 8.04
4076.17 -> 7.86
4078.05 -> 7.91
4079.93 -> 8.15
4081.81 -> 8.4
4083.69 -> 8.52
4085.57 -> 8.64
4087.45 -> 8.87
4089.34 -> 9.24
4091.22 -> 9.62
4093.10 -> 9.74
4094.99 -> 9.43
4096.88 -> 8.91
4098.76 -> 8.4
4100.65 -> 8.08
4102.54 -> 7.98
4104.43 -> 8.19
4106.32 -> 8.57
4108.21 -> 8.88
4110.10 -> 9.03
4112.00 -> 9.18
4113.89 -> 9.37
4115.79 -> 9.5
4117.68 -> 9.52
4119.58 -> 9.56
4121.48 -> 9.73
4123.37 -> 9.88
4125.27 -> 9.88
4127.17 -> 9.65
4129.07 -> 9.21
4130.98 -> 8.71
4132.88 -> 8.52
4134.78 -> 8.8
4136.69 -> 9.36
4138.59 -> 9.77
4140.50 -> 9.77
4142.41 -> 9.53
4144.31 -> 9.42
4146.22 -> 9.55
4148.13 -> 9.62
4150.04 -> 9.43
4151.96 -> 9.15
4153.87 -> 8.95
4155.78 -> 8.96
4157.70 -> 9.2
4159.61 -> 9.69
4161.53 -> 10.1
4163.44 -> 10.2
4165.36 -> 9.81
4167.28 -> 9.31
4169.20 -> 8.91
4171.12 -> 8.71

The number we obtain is 0.3 Angstrom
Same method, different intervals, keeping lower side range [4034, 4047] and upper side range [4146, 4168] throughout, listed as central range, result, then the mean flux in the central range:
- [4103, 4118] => 0.8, 8.98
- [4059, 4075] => 1.1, 8.86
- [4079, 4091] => 1.0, 8.7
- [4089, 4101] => 0.5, 9.1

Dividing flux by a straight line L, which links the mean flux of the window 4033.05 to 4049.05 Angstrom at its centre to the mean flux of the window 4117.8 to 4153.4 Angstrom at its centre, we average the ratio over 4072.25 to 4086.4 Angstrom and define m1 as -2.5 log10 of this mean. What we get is 0.15 mag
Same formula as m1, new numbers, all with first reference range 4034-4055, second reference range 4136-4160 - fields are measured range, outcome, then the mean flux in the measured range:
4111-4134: 0.00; 9.39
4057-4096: 0.07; 8.81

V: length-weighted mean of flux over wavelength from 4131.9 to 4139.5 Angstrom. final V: 9.12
